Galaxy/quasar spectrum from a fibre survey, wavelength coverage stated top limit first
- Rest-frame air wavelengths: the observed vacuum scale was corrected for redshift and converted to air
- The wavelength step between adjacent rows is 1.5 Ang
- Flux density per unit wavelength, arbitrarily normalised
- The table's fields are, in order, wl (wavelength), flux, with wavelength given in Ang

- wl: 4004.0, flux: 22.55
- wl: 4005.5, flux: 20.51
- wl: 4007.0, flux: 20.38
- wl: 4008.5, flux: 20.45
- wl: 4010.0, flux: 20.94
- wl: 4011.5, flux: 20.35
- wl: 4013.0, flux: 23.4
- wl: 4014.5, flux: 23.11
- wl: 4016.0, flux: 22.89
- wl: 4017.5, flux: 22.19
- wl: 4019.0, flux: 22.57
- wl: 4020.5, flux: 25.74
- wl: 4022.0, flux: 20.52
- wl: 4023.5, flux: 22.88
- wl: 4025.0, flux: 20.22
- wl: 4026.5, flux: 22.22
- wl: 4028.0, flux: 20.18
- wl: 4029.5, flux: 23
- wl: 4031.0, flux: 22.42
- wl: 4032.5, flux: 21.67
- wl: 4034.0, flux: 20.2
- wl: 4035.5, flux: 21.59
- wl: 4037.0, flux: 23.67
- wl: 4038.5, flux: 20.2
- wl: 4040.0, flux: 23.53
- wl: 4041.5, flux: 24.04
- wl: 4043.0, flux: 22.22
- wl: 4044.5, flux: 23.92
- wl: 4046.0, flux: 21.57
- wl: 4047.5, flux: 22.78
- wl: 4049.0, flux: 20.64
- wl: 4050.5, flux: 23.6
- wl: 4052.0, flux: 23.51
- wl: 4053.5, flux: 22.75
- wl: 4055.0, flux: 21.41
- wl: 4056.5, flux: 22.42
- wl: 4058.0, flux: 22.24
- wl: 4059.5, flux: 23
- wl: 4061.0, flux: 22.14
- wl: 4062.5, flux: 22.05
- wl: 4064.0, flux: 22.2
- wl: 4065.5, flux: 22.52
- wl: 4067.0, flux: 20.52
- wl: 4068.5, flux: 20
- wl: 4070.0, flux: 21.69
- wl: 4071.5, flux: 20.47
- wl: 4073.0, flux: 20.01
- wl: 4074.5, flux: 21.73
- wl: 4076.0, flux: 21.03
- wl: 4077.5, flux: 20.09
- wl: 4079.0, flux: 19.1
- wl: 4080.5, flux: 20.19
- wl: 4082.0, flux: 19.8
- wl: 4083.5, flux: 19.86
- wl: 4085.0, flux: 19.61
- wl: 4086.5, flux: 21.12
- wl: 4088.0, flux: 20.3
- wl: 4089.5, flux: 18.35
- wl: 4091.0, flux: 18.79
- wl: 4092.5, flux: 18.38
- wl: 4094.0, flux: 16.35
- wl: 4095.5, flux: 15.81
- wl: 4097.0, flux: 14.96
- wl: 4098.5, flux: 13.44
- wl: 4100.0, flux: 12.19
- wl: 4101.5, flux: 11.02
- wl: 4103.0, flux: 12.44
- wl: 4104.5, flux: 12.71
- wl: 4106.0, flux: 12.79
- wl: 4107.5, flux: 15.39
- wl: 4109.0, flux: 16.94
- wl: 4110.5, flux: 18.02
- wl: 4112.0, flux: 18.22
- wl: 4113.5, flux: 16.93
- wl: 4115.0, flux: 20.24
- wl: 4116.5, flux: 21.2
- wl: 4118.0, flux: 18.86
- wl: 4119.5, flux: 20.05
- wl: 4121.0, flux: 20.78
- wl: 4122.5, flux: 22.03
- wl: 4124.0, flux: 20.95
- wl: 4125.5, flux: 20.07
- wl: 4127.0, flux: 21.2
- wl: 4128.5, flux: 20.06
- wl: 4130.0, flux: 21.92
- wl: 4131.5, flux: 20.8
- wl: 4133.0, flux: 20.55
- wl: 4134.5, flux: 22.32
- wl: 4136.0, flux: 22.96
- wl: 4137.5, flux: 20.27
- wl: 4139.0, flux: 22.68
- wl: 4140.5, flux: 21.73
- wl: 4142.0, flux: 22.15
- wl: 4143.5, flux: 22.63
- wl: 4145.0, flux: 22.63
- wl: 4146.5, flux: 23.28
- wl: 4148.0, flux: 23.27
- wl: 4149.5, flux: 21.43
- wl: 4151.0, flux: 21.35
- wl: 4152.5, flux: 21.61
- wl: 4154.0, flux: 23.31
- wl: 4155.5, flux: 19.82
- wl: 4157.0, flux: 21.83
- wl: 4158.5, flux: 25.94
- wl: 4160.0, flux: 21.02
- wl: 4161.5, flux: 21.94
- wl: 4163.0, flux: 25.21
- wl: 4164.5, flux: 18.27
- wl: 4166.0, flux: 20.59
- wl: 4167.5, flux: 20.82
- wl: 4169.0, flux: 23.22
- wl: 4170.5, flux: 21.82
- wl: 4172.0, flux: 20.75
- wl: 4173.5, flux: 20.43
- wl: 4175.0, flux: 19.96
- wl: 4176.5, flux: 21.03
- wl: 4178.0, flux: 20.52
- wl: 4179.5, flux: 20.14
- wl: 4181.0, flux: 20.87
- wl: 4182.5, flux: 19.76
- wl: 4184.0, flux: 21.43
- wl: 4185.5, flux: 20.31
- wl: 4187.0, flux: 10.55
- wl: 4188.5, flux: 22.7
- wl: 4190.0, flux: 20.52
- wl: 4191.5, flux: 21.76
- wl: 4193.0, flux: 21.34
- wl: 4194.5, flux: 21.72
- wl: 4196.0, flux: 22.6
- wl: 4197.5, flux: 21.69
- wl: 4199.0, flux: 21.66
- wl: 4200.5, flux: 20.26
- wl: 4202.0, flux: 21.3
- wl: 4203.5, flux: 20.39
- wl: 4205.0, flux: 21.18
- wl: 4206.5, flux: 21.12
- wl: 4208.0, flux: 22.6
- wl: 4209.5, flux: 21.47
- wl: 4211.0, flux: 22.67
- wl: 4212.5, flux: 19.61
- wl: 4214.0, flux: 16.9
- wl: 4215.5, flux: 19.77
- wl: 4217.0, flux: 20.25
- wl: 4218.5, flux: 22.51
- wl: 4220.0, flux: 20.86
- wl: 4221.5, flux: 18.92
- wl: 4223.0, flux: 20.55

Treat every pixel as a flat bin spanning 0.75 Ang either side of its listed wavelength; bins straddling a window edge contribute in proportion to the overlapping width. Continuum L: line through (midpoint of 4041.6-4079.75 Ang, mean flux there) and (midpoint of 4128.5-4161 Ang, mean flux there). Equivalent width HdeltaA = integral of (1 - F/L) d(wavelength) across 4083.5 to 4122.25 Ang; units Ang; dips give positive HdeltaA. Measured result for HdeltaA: 8.47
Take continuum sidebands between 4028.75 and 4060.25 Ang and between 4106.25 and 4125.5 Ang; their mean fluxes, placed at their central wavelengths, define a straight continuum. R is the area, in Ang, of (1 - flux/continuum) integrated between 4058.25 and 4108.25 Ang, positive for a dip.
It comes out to 5.1 Ang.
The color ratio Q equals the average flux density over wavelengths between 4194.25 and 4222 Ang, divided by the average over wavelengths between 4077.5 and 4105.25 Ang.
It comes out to 1.23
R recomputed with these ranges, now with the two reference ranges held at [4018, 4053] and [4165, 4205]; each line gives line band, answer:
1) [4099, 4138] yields 5.35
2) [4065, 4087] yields 1.39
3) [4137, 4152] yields -0.74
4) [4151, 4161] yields -0.56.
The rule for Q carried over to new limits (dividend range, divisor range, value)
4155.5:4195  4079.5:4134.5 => 1.15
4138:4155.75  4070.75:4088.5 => 1.09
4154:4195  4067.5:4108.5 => 1.18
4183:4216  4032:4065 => 0.92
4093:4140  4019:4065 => 0.82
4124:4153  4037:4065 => 0.97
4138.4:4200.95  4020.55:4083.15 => 0.98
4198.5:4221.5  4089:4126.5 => 1.21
